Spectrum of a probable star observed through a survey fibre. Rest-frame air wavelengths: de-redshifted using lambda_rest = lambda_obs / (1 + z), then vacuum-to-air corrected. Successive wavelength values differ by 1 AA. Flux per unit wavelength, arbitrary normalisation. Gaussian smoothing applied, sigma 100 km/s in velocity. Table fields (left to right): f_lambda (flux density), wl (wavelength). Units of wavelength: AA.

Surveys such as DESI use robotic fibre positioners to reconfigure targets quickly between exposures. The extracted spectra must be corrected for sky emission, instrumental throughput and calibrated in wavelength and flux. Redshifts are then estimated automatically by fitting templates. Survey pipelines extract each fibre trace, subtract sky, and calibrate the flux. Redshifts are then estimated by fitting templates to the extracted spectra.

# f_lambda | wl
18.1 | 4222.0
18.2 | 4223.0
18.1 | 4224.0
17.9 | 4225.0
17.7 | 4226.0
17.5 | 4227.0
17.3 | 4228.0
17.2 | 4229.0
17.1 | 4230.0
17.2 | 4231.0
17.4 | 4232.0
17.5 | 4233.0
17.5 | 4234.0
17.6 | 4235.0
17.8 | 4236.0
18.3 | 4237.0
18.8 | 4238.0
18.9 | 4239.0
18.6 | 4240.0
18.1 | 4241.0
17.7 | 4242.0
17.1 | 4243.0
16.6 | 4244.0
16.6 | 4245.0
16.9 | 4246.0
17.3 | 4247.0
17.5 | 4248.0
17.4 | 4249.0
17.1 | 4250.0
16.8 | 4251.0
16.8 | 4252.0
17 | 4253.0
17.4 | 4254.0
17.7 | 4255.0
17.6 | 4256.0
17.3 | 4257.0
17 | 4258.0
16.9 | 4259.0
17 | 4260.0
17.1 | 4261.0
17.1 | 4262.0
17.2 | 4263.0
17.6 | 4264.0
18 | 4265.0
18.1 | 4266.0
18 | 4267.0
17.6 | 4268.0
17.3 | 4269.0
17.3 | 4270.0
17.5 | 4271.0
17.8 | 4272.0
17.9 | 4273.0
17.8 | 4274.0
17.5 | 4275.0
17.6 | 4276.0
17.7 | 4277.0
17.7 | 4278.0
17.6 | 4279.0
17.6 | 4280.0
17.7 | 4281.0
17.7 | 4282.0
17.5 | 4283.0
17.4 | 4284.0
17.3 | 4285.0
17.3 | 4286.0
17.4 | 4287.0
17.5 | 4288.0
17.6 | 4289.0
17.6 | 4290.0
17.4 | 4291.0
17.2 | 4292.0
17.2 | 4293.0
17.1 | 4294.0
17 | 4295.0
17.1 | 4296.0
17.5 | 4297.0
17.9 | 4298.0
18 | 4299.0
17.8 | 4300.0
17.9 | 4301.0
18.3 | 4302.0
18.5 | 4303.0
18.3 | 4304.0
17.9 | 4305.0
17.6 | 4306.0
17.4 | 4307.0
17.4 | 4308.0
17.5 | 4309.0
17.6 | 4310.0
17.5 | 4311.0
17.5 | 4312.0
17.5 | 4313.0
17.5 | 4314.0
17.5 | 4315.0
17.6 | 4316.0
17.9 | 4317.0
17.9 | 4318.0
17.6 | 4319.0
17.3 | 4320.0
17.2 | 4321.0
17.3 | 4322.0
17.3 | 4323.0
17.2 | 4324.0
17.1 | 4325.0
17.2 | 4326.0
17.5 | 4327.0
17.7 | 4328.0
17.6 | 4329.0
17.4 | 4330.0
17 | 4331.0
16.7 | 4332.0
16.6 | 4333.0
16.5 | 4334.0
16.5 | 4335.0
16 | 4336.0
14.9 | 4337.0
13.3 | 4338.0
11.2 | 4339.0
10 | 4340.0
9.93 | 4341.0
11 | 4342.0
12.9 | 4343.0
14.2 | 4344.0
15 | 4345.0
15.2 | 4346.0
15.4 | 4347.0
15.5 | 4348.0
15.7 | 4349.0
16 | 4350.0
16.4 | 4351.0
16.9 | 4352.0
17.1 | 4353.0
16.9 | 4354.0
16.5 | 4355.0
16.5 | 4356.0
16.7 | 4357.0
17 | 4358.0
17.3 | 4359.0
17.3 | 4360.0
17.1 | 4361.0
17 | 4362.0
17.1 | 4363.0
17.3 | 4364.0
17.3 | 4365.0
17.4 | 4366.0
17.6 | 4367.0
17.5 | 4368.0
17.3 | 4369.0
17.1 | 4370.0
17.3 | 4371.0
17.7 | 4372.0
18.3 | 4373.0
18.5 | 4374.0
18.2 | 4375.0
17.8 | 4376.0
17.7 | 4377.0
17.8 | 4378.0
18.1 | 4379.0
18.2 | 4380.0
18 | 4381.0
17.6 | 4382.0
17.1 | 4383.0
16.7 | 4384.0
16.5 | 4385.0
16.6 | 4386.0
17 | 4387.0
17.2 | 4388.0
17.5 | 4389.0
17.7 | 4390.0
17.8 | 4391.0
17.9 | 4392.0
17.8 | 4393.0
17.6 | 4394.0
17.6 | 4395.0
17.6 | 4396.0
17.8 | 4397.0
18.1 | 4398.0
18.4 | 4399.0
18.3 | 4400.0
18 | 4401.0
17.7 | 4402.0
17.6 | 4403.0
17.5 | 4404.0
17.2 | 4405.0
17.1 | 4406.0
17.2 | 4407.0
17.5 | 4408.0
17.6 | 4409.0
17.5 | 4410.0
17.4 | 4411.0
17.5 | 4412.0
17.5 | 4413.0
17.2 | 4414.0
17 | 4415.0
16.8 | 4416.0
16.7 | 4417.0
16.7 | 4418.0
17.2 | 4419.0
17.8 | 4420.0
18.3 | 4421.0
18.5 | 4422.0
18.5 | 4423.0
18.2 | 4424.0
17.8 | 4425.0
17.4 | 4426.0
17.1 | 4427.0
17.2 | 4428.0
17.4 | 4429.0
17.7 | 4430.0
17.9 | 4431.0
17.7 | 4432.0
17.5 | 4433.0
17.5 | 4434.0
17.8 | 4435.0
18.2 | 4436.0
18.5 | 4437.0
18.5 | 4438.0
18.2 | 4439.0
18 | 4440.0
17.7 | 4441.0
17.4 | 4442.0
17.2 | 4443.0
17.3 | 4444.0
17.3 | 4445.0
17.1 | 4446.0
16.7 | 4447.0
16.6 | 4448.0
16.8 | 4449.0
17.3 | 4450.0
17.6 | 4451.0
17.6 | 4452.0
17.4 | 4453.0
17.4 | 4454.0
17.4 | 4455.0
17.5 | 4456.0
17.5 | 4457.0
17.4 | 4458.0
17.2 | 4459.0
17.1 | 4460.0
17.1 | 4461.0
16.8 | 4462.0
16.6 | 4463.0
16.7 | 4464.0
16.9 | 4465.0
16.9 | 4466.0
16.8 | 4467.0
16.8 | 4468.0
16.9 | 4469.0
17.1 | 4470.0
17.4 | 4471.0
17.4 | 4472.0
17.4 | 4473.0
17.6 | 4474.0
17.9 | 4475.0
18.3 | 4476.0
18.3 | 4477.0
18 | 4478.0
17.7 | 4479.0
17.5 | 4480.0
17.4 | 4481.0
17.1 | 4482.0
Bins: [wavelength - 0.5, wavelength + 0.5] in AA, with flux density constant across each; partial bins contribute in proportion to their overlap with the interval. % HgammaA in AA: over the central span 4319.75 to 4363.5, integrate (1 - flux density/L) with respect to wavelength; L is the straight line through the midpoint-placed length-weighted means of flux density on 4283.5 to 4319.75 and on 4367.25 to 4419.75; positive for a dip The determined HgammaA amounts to 4.1 AA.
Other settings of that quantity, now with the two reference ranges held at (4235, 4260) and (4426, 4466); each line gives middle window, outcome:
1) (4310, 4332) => 0.01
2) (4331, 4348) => 3.14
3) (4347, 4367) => 0.75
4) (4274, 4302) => -0.13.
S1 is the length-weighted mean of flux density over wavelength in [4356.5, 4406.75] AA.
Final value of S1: 17.5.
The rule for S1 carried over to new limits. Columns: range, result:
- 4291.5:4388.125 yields 16.8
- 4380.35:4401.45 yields 17.6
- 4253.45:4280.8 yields 17.5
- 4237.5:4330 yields 17.5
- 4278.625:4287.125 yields 17.5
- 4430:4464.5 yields 17.4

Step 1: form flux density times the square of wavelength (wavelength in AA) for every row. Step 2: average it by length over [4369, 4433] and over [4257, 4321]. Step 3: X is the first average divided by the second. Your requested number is 1.05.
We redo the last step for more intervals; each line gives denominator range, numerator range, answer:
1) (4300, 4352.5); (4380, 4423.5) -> 1.11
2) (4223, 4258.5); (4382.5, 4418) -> 1.07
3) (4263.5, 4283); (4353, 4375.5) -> 1.02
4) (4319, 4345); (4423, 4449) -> 1.19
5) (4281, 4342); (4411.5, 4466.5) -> 1.09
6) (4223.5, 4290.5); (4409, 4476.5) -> 1.08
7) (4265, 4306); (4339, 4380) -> 0.96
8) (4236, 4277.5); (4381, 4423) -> 1.07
